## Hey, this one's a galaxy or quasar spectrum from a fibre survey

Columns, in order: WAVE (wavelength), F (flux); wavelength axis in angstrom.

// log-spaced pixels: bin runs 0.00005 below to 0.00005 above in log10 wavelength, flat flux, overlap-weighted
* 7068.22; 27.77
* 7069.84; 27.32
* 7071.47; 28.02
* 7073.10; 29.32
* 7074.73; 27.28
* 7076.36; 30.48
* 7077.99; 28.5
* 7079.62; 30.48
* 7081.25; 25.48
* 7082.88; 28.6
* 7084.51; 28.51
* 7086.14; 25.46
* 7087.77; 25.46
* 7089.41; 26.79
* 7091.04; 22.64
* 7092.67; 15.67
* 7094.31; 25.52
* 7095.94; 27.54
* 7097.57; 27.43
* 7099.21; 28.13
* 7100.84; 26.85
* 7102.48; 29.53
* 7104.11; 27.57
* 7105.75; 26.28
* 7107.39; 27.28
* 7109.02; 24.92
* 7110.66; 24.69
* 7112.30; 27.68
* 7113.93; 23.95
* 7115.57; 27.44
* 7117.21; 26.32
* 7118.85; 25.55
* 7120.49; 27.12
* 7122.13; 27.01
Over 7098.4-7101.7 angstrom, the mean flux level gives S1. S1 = 27.5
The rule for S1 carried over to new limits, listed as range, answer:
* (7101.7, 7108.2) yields 27.6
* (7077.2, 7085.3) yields 28.3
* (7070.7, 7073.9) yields 28.7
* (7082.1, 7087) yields 27.5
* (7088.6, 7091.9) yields 24.6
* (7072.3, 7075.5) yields 28.3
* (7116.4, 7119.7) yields 25.9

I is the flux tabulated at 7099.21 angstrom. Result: 28.13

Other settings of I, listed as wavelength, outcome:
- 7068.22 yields 27.77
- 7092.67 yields 15.67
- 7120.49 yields 27.12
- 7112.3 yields 27.68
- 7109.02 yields 24.92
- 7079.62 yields 30.48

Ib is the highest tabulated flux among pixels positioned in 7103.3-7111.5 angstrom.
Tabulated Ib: 27.57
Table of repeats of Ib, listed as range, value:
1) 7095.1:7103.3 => 29.53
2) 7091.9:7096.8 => 27.54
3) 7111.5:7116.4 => 27.68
